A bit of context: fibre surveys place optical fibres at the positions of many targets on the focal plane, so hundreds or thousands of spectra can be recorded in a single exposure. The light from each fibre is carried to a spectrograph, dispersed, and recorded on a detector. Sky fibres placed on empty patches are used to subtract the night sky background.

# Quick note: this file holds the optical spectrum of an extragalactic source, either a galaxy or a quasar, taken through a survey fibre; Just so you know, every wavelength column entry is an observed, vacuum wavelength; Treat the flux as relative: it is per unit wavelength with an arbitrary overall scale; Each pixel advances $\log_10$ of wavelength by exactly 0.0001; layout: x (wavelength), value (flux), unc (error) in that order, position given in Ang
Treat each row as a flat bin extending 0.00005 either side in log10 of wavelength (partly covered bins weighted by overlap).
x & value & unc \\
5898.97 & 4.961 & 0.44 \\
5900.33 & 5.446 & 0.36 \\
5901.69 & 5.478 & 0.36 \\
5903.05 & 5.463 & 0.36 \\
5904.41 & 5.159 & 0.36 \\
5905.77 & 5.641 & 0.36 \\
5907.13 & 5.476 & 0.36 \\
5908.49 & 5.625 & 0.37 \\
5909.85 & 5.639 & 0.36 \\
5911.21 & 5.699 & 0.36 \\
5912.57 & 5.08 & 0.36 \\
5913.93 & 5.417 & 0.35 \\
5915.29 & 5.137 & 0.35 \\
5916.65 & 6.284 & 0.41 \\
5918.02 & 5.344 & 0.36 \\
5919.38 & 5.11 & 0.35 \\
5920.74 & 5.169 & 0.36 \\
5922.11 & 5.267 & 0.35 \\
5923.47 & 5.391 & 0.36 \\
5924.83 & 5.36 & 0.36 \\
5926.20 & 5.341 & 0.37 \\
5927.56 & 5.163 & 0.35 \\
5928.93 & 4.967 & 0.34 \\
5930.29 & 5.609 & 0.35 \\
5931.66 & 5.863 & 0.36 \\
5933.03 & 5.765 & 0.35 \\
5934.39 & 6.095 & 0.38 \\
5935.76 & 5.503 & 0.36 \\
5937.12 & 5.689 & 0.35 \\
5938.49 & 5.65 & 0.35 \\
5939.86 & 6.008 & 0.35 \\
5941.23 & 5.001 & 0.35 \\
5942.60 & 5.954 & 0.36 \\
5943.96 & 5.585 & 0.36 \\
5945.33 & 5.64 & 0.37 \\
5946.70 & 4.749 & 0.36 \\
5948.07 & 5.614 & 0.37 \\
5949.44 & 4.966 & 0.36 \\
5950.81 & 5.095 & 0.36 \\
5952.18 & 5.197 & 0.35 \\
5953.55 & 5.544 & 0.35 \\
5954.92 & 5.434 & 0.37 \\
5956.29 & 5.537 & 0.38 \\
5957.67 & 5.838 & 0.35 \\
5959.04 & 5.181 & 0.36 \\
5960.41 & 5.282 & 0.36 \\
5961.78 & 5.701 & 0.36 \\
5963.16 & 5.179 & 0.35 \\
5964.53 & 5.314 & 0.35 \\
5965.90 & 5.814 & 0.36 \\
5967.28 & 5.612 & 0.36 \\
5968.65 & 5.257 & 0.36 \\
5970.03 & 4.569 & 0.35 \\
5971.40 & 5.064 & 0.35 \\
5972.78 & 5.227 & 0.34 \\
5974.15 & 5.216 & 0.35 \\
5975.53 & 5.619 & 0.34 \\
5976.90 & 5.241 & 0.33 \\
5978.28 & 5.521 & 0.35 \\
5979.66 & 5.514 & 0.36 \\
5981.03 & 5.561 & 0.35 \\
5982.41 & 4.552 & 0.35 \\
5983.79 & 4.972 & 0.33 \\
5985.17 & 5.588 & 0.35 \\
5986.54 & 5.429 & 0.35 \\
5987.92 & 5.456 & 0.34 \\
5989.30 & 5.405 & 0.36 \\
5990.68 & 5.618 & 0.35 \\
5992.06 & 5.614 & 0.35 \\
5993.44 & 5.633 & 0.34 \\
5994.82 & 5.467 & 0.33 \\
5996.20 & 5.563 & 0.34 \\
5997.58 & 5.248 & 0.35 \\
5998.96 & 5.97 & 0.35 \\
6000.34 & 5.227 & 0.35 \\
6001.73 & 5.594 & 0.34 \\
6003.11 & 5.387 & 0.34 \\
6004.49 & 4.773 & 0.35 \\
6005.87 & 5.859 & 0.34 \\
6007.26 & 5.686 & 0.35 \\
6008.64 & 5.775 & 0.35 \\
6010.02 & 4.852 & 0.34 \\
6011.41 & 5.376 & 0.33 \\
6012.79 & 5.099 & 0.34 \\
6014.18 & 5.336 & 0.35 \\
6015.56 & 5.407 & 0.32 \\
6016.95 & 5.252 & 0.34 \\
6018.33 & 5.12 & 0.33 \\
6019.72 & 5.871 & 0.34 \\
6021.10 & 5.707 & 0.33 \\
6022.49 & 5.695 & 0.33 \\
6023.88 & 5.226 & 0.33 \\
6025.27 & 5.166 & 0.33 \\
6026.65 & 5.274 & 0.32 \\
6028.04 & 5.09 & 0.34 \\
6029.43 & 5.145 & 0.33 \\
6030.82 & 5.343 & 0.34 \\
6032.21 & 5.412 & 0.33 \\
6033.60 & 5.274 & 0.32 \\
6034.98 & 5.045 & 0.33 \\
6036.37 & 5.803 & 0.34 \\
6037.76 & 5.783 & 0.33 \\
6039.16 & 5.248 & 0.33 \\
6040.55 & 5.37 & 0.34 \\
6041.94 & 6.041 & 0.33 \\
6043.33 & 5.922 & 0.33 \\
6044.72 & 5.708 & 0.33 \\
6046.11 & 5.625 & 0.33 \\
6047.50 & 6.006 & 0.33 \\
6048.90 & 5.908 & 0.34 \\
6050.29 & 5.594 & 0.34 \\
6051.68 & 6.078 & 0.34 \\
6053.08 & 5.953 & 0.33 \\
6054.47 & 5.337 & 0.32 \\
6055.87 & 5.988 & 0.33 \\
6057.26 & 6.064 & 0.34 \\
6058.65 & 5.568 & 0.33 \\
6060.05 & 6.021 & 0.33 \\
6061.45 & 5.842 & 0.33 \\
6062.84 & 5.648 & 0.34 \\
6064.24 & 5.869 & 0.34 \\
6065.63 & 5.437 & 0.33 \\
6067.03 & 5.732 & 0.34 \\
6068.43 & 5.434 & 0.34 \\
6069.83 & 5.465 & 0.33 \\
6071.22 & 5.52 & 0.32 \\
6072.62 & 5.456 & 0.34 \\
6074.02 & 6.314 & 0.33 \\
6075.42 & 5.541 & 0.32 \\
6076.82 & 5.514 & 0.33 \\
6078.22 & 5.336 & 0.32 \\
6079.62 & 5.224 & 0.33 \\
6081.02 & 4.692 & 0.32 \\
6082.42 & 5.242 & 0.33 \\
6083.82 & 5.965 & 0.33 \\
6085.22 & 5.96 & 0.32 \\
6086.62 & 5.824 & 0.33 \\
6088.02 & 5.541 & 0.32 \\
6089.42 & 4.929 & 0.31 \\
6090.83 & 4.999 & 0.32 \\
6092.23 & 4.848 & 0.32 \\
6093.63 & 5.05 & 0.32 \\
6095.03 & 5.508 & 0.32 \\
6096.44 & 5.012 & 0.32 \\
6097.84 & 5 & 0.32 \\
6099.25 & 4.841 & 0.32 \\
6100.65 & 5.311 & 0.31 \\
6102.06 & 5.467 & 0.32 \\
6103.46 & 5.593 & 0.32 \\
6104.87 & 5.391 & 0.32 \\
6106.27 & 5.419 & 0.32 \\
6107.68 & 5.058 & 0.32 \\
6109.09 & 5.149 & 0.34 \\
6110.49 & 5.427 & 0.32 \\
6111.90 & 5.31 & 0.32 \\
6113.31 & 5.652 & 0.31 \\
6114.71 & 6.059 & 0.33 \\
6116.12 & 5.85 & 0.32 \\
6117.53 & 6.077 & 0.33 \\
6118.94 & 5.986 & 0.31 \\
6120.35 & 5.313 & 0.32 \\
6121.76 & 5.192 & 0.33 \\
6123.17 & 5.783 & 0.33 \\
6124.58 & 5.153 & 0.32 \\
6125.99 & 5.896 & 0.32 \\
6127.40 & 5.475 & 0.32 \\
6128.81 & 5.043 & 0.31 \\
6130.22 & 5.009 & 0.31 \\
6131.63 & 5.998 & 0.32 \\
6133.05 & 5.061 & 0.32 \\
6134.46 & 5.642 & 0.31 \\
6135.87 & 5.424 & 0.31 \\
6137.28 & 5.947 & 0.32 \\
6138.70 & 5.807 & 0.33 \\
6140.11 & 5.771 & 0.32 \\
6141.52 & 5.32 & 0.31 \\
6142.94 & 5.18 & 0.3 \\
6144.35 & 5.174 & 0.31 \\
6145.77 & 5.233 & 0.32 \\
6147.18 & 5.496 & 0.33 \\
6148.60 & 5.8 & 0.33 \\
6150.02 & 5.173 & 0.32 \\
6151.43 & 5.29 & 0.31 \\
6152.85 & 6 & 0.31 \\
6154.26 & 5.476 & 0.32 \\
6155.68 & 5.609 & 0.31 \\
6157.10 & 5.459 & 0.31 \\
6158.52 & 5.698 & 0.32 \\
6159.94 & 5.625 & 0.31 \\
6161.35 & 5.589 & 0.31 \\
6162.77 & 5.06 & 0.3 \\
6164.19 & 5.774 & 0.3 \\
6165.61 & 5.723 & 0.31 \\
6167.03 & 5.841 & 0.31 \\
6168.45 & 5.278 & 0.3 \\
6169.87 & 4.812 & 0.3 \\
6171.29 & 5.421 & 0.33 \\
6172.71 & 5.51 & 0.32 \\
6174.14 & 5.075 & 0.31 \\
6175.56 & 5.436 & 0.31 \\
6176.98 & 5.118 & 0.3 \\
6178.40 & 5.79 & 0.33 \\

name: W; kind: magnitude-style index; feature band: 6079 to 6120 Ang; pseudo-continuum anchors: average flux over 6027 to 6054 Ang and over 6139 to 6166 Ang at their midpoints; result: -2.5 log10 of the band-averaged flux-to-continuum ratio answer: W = 0.03 mag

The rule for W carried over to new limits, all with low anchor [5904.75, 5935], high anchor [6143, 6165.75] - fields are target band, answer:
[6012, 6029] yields 0.03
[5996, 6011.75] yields 0.01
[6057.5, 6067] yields -0.05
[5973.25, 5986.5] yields 0.03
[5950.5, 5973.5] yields 0.03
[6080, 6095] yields 0.04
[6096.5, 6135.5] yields 0.01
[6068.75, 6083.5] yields 0.01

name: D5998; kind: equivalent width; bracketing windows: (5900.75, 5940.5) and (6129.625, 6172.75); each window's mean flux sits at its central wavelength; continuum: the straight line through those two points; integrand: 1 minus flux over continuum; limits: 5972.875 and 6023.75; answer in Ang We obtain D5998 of 0.71 Ang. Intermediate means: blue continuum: 5.5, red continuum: 5.49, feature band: 5.42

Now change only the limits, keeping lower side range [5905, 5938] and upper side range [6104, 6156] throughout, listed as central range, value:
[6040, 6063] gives -1.3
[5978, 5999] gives 0.2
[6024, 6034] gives 0.5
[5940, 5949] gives 0.1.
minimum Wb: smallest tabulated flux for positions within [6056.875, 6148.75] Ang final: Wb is 4.692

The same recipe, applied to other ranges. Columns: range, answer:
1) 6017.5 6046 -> 5.045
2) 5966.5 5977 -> 4.569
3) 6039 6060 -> 5.248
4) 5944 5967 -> 4.749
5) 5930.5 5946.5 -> 5.001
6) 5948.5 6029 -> 4.552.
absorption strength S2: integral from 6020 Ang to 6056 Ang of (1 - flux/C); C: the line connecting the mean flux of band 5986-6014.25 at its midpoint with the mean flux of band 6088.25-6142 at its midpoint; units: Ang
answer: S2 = -0.8 Ang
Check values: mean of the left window 5.45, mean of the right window 5.42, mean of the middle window 5.56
